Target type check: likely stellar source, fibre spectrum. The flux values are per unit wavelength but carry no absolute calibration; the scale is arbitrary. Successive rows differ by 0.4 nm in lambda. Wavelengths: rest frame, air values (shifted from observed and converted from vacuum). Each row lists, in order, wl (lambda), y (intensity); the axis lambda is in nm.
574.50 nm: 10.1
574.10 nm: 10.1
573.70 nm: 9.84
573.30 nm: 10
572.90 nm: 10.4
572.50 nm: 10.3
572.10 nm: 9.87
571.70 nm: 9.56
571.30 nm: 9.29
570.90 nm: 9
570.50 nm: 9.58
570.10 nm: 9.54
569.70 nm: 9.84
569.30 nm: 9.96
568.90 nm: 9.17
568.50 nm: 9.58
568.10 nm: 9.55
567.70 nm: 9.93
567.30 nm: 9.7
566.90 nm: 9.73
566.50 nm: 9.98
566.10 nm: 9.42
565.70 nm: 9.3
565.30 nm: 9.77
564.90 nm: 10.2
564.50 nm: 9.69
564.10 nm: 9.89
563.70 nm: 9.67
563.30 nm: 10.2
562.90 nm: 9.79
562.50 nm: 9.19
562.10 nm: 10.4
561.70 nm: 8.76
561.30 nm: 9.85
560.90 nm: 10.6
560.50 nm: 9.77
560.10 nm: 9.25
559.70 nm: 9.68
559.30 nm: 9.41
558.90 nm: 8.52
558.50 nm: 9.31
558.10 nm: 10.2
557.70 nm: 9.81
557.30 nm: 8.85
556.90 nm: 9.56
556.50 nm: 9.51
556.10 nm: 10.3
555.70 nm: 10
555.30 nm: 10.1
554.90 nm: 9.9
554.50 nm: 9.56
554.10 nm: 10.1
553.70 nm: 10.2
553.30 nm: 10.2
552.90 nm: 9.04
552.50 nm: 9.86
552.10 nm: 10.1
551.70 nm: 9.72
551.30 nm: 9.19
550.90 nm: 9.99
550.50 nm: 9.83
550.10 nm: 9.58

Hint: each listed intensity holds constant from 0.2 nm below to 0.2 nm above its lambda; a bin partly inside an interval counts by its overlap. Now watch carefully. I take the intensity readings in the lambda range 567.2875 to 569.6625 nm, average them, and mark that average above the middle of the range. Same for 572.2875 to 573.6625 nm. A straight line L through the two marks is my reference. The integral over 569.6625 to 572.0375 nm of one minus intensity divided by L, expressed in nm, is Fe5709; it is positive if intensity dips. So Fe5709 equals 0.11 nm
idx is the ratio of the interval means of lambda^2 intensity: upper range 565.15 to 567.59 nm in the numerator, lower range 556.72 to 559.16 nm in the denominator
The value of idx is 1.06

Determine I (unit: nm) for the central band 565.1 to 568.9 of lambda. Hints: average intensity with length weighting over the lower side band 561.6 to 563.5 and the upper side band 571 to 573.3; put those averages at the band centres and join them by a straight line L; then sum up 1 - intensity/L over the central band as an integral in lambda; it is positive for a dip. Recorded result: 0.06 nm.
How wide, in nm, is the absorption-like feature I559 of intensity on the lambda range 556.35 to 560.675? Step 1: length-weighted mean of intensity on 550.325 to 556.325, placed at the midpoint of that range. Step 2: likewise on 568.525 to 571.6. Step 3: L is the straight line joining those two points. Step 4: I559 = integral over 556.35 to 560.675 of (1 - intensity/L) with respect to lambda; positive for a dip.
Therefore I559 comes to 0.14 nm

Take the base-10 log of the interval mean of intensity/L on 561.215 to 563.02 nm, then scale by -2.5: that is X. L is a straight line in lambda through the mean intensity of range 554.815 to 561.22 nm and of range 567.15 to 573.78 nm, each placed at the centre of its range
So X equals 0.013 mag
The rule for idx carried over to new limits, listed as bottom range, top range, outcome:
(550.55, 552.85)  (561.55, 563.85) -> 1.04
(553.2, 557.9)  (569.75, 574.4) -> 1.05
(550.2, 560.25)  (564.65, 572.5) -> 1.04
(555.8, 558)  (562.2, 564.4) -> 1.04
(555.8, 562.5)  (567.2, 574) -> 1.05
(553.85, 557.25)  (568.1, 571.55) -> 1.02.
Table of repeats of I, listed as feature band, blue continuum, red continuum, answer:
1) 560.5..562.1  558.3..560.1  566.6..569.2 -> -0.08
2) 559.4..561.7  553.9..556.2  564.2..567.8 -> 0.03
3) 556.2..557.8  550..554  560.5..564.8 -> 0.05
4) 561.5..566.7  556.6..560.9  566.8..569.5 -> -0.07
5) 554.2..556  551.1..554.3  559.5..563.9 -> -0.03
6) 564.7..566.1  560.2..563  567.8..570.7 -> 0.00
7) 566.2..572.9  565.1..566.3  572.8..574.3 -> 0.06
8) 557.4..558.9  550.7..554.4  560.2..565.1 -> 0.04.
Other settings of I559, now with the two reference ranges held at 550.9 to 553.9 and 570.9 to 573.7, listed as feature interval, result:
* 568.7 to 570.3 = 0.032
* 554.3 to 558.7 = 0.022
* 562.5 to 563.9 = 0.003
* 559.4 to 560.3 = 0.031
